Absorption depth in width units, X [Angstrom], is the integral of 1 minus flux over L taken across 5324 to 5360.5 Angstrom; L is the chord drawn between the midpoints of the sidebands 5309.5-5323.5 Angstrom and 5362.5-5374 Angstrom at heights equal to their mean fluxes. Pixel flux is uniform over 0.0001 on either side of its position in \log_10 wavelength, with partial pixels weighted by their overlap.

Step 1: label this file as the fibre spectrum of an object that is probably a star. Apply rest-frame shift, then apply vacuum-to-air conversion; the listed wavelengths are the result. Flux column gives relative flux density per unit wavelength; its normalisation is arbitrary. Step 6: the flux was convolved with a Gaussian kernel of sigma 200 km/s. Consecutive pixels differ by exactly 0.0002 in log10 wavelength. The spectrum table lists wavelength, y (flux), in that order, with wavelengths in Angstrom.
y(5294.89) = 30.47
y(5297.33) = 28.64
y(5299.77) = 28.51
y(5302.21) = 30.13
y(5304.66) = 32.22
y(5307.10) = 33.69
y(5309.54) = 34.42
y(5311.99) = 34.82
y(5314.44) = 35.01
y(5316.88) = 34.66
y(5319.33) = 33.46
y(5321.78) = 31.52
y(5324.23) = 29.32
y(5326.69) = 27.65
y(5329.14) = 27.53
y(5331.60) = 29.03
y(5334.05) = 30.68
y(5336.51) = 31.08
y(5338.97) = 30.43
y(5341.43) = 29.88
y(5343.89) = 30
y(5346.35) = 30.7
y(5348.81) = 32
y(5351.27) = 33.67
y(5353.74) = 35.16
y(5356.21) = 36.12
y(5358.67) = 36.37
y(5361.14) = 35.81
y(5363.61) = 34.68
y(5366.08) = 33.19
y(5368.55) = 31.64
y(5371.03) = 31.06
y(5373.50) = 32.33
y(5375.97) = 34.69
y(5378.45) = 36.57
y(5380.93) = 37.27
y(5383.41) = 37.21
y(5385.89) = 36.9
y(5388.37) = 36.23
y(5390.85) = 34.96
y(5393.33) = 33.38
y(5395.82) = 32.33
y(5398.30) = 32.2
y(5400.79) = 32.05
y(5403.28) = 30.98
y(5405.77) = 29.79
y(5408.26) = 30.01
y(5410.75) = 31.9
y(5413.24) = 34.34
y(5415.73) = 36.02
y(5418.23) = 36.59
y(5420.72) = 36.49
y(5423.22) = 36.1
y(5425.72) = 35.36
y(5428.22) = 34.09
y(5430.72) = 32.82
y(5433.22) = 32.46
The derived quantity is 1.9 Angstrom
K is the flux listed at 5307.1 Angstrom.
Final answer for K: 33.69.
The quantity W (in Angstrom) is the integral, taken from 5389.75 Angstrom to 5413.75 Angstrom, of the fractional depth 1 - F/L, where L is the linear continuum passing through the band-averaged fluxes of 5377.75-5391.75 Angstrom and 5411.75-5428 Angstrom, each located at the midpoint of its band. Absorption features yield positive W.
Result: 2.66 Angstrom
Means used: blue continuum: 36.6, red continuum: 35.6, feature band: 32.1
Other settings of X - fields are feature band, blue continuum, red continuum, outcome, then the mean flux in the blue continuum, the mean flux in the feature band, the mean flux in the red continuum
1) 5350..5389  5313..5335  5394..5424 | -3.30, 31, 34.9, 33.2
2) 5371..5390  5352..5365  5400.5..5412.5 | -1.21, 35.5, 35.6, 31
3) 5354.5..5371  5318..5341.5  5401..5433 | -1.57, 30.1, 34.4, 33.6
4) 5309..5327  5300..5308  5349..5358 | -0.22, 31.5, 32.8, 34.7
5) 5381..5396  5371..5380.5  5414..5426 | -0.31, 34.3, 35.5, 36.1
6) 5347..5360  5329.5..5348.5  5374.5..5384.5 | -0.84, 30.2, 34.5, 36.3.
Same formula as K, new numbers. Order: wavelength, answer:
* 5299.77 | 28.51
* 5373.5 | 32.33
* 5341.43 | 29.88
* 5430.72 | 32.82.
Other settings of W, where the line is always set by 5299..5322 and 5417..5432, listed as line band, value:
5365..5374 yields 0.56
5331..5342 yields 1.05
